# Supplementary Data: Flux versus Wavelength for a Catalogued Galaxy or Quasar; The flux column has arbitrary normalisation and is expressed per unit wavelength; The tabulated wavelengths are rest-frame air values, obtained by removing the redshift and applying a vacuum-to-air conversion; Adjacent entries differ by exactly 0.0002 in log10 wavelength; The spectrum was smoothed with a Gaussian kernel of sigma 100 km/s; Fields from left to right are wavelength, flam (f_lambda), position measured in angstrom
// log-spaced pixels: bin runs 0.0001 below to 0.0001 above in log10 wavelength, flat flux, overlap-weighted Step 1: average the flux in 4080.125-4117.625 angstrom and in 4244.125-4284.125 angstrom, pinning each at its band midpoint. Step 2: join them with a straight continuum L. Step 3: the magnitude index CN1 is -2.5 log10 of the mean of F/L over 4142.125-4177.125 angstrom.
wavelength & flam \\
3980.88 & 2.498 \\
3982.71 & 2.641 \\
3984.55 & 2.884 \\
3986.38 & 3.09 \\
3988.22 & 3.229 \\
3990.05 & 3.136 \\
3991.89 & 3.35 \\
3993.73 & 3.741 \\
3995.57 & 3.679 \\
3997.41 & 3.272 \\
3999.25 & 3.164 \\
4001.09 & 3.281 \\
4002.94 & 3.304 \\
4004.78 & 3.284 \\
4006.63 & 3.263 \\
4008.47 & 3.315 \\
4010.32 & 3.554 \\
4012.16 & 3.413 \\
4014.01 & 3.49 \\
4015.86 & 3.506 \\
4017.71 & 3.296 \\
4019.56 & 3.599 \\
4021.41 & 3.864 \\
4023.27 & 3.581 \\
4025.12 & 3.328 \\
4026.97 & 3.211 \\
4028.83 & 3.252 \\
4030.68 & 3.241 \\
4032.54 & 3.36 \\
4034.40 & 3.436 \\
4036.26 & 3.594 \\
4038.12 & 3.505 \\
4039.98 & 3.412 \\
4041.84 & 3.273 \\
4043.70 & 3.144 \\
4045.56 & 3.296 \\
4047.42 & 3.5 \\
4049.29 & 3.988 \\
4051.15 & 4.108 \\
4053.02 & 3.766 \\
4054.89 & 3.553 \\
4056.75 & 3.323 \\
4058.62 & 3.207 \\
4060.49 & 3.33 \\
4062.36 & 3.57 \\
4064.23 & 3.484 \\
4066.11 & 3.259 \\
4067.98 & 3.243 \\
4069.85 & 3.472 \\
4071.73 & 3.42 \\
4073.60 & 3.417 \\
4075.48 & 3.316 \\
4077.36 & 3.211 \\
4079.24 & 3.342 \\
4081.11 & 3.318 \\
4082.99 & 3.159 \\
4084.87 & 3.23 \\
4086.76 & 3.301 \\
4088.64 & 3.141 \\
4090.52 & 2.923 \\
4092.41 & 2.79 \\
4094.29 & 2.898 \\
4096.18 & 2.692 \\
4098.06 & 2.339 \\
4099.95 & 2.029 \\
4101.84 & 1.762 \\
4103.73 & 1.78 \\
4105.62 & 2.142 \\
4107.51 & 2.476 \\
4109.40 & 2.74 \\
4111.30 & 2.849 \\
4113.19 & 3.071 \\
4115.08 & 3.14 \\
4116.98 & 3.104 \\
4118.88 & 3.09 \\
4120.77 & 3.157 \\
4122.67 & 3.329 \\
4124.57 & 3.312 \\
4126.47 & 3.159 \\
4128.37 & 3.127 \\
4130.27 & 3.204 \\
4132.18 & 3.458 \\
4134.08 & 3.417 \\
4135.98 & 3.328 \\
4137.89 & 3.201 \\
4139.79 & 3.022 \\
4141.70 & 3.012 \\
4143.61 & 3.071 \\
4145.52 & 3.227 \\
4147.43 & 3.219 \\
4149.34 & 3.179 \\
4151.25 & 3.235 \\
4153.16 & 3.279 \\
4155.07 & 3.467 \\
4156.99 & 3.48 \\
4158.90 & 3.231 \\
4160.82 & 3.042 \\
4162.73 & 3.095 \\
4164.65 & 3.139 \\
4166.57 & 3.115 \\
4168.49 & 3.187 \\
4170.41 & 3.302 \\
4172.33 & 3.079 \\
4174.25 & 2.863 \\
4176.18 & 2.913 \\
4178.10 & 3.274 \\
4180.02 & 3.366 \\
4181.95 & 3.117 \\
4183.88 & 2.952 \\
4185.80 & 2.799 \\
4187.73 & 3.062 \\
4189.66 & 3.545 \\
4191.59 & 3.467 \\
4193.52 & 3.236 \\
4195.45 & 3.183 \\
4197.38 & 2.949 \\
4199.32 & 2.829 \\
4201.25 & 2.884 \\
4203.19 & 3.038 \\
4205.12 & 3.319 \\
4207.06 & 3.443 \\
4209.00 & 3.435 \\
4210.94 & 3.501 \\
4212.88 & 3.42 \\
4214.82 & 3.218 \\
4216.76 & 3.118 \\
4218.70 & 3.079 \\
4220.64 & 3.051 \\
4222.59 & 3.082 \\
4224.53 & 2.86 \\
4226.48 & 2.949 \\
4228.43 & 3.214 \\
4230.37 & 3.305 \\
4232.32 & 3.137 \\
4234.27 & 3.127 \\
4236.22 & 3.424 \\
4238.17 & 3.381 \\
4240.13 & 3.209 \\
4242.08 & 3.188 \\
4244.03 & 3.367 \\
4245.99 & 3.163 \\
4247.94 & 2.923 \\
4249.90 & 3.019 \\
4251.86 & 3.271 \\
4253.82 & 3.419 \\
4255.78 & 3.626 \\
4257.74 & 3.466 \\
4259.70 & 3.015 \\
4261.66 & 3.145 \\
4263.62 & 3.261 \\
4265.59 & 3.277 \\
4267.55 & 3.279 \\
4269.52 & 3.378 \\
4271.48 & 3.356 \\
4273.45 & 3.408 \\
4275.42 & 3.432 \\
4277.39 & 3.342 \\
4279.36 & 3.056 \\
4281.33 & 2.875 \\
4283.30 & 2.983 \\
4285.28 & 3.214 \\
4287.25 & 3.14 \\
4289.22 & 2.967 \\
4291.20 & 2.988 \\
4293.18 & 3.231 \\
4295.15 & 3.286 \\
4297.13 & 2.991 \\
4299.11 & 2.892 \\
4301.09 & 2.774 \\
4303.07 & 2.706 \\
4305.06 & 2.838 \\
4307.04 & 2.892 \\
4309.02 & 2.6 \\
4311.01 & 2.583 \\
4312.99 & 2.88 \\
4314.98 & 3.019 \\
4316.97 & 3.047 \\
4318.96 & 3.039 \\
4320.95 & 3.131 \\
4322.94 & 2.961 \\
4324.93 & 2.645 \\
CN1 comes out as -0.09 mag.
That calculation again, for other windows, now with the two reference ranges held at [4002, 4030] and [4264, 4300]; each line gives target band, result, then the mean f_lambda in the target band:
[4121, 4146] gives 0.030 mag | 3.22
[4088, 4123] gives 0.231 mag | 2.69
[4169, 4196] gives 0.037 mag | 3.15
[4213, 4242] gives 0.020 mag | 3.16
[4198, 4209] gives 0.041 mag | 3.13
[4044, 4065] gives -0.052 mag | 3.55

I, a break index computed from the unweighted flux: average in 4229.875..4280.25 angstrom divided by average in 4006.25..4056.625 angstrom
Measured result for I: 0.94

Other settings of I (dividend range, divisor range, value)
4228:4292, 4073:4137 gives 1.09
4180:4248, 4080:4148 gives 1.08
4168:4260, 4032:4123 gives 1.01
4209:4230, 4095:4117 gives 1.27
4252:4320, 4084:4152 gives 1.05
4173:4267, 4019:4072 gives 0.92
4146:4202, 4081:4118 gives 1.16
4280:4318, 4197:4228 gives 0.94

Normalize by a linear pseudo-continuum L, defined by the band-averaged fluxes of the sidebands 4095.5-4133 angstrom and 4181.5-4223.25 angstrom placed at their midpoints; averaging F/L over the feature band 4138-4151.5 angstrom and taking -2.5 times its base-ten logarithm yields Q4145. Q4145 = -0.08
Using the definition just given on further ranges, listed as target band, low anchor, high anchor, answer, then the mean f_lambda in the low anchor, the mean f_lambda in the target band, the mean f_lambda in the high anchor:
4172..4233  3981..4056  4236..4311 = 0.02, 3.39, 3.15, 3.14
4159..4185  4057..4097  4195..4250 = 0.03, 3.23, 3.11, 3.17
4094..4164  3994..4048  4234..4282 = 0.12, 3.4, 2.99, 3.26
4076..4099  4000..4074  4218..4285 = 0.12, 3.44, 3.03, 3.21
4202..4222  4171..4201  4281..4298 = -0.05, 3.11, 3.25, 3.08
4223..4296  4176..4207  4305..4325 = -0.07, 3.14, 3.21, 2.89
